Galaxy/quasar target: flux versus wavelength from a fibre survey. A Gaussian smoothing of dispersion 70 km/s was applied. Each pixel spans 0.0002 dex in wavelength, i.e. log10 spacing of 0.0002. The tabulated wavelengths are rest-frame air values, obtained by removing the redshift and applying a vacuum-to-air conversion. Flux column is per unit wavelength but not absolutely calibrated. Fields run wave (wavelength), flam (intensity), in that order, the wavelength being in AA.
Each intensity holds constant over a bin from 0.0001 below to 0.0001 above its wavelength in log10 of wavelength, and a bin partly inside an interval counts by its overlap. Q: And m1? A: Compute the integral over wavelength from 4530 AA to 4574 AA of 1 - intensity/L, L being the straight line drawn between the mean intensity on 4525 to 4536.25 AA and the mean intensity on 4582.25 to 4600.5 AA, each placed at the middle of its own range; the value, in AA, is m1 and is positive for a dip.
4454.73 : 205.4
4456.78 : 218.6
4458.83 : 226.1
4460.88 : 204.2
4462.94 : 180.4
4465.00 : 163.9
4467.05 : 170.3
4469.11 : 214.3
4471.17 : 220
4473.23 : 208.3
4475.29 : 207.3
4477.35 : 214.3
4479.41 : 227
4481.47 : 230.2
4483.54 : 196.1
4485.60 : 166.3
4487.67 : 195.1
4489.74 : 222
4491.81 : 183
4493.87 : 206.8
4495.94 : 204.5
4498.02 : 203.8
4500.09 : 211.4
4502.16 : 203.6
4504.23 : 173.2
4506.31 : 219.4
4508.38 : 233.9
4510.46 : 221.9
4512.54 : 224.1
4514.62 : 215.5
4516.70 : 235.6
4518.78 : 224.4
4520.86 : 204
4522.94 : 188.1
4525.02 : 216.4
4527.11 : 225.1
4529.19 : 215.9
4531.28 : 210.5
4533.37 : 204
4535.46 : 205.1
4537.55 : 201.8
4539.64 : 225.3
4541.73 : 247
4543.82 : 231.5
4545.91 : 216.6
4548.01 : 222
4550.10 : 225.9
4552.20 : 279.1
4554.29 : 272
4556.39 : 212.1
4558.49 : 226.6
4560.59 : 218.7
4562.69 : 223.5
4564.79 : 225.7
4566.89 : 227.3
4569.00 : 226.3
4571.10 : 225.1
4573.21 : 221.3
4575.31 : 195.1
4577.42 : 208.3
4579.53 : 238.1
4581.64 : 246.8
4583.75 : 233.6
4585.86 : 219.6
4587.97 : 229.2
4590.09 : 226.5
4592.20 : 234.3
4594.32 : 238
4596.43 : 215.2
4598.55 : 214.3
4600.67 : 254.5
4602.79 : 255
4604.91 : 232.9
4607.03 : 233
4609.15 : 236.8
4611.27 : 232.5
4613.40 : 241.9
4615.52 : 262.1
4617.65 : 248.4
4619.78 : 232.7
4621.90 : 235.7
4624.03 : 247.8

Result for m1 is -1.62 AA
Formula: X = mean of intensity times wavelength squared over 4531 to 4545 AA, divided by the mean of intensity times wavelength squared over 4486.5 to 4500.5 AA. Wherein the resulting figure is 1.1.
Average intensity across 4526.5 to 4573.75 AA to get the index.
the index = 226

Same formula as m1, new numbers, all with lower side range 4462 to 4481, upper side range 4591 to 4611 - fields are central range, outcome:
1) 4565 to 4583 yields 0.3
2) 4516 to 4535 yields 0.2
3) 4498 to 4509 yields 0.2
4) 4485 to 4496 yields 0.5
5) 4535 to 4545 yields -0.2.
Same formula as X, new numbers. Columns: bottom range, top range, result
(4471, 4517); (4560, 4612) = 1.14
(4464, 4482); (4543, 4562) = 1.18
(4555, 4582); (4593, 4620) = 1.09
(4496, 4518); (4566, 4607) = 1.11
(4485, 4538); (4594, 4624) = 1.19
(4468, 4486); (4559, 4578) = 1.09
